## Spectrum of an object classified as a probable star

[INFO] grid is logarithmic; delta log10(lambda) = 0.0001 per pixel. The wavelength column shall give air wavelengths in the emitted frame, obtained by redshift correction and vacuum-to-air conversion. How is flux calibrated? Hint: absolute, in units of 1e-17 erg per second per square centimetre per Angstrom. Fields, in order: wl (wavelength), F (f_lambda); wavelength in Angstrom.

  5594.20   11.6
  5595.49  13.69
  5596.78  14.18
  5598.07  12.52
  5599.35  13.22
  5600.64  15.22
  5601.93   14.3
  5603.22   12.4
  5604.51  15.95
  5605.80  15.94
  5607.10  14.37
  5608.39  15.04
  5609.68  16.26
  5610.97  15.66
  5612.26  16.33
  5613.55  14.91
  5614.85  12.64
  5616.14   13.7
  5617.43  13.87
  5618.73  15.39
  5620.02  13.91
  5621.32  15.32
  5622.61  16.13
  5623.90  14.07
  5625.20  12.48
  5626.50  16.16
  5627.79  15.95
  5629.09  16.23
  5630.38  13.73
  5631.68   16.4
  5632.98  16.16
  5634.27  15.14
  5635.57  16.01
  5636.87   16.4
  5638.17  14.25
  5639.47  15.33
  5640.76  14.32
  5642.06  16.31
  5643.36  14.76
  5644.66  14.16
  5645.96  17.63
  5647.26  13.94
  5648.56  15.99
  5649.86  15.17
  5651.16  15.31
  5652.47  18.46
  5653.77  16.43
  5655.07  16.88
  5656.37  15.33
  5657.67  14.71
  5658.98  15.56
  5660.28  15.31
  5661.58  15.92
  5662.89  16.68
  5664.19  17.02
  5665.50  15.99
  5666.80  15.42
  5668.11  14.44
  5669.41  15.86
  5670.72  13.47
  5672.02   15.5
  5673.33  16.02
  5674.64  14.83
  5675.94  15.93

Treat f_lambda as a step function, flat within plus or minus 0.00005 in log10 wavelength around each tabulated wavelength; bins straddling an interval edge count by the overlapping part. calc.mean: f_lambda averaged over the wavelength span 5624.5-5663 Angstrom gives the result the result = 15.6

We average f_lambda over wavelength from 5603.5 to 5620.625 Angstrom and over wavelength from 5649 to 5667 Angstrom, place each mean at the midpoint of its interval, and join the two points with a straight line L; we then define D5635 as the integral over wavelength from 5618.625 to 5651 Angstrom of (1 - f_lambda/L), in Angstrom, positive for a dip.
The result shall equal 0.4 Angstrom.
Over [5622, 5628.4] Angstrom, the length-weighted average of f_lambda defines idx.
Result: 14.9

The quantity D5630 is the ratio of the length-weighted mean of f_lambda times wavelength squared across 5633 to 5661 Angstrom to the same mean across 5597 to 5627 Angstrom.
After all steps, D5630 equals 1.1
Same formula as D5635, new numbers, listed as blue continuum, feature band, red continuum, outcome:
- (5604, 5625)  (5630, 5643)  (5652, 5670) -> 0.0 Angstrom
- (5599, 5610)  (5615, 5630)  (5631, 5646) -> 0.4 Angstrom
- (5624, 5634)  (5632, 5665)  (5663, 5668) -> -0.2 Angstrom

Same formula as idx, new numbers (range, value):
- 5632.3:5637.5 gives 15.9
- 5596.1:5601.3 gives 13.8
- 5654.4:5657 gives 16.1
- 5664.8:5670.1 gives 15.4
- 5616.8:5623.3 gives 14.9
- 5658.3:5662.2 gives 15.6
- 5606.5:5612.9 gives 15.6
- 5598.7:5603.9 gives 13.8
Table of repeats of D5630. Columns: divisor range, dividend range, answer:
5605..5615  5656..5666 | 1.05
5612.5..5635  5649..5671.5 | 1.07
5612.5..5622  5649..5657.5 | 1.14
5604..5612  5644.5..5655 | 1.04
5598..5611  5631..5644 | 1.07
